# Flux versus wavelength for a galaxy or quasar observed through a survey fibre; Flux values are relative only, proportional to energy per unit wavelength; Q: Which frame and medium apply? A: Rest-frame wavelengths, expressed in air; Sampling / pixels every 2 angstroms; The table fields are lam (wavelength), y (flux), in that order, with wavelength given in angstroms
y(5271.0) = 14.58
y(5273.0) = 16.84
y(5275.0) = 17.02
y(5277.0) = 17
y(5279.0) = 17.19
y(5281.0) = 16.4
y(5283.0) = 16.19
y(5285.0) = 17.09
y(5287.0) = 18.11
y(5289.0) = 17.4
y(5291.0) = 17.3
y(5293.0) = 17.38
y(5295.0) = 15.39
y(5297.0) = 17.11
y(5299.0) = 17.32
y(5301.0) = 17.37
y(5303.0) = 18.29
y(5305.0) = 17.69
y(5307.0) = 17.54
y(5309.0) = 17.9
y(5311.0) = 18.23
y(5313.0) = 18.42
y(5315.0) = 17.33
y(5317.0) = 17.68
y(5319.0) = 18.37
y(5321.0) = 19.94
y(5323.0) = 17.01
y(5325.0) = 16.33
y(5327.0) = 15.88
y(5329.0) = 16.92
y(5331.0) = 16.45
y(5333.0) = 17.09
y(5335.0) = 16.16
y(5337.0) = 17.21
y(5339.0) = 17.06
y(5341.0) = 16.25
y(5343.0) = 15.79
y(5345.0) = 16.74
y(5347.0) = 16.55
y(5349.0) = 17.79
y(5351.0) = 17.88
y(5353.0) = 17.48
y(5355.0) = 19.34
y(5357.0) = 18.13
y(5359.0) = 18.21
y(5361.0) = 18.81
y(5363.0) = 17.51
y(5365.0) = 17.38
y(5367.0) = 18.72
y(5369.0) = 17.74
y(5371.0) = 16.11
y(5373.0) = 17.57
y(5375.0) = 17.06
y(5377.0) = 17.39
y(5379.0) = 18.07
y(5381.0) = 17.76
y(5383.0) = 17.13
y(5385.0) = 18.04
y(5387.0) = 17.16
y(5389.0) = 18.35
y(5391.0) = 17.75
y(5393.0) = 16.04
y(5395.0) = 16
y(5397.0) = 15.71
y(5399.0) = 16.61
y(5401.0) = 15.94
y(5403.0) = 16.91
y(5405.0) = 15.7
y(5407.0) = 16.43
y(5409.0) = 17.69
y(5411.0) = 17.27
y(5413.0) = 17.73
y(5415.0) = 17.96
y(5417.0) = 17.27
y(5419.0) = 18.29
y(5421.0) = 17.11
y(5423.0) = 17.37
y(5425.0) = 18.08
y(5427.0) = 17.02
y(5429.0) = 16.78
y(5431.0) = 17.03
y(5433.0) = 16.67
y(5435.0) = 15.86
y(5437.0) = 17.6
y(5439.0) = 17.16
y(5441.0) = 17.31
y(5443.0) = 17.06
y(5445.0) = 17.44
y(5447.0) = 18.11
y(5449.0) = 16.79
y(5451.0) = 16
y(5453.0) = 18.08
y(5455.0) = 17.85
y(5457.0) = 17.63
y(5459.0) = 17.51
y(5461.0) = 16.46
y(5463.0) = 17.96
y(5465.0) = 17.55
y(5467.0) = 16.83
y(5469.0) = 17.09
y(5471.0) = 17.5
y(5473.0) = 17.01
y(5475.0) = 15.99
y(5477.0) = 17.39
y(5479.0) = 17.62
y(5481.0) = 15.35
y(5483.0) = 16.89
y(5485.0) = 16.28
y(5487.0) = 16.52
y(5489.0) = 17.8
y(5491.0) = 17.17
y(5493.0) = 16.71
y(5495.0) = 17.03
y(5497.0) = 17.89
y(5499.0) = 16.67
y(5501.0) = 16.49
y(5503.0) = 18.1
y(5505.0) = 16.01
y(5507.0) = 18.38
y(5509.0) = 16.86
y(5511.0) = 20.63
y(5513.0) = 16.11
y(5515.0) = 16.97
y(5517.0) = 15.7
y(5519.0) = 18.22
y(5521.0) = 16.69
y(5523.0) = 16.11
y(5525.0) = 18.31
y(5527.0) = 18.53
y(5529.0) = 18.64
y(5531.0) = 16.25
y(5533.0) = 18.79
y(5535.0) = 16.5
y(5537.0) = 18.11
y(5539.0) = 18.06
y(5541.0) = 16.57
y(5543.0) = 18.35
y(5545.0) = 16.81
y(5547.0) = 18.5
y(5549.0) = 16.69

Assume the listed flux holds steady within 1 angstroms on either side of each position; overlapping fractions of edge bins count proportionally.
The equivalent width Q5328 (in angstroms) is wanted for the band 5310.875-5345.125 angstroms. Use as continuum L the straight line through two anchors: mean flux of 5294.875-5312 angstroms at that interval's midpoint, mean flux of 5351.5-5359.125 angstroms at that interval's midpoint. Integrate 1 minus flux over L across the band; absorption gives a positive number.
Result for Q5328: 1.4 angstroms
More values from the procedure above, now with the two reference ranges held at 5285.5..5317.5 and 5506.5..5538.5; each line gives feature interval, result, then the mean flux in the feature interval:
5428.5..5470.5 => 0.8 angstroms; 17.2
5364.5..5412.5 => 1.2 angstroms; 17.1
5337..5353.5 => 0.5 angstroms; 16.9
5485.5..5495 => 0.3 angstroms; 17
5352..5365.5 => -0.5 angstroms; 18.2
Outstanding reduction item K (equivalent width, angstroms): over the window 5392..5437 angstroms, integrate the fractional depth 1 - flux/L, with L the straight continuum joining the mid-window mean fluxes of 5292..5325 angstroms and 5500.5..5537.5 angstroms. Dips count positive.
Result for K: 1.7 angstroms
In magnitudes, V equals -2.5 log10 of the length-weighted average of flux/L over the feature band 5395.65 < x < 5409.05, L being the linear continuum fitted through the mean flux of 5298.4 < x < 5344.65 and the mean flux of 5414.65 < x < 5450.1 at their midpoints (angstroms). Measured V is 0.061 mag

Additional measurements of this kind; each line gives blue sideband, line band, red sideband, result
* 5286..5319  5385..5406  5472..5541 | 0.05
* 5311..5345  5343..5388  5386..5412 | -0.04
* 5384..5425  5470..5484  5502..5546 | 0.03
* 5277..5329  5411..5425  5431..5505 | -0.03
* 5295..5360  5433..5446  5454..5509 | 0.01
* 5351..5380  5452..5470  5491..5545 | 0.01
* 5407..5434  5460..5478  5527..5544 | 0.03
